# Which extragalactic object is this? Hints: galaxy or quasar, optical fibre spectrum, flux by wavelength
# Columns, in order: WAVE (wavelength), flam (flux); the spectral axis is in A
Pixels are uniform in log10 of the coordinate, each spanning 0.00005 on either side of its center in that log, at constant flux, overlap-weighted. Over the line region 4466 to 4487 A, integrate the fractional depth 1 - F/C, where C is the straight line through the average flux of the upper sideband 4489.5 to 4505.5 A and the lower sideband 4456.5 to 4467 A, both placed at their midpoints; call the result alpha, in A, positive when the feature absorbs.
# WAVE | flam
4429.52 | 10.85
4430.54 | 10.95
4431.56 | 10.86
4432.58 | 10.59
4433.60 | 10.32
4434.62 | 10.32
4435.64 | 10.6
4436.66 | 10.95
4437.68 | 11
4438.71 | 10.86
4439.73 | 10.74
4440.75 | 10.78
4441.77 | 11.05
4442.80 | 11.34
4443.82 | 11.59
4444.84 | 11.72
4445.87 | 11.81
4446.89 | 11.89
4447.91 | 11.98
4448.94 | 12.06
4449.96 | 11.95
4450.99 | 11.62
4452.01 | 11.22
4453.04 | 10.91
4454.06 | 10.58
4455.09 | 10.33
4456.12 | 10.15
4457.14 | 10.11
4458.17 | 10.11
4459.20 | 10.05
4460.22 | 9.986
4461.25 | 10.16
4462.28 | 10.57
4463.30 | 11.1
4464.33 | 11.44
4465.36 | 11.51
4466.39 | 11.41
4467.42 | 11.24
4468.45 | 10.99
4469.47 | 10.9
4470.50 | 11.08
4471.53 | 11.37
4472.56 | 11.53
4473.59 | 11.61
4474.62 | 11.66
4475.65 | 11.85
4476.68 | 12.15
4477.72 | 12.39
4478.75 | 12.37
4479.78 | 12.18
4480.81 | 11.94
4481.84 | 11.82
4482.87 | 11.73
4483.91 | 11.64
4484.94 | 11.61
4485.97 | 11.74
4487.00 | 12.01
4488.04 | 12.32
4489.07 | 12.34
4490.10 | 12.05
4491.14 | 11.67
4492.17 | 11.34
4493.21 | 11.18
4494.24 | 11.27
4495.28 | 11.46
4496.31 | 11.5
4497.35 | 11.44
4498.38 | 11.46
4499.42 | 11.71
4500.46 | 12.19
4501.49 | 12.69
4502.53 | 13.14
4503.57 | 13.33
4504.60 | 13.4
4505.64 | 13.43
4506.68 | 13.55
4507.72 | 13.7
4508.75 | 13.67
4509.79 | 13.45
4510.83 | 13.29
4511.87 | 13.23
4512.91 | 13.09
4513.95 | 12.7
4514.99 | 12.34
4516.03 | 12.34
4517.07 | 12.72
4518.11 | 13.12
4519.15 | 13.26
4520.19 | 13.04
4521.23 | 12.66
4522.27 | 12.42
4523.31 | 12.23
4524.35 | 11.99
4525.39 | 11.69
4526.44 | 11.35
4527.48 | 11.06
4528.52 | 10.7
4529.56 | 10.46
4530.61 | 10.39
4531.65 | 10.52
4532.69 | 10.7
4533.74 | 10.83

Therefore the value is -0.9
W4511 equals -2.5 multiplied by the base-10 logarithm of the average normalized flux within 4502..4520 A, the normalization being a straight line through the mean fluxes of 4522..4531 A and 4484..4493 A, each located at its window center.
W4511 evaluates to -0.141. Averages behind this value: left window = 11.9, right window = 11.3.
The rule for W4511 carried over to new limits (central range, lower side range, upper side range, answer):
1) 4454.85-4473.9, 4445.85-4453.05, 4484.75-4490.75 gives 0.10 mag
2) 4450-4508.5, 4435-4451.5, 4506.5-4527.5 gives 0.04 mag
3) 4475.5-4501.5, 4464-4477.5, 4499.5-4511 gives 0.05 mag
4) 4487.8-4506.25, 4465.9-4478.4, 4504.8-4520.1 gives 0.04 mag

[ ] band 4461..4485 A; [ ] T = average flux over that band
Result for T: 11.5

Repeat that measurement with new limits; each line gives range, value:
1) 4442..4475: 11.1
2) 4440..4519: 11.8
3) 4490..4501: 11.6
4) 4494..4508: 12.4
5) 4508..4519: 13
